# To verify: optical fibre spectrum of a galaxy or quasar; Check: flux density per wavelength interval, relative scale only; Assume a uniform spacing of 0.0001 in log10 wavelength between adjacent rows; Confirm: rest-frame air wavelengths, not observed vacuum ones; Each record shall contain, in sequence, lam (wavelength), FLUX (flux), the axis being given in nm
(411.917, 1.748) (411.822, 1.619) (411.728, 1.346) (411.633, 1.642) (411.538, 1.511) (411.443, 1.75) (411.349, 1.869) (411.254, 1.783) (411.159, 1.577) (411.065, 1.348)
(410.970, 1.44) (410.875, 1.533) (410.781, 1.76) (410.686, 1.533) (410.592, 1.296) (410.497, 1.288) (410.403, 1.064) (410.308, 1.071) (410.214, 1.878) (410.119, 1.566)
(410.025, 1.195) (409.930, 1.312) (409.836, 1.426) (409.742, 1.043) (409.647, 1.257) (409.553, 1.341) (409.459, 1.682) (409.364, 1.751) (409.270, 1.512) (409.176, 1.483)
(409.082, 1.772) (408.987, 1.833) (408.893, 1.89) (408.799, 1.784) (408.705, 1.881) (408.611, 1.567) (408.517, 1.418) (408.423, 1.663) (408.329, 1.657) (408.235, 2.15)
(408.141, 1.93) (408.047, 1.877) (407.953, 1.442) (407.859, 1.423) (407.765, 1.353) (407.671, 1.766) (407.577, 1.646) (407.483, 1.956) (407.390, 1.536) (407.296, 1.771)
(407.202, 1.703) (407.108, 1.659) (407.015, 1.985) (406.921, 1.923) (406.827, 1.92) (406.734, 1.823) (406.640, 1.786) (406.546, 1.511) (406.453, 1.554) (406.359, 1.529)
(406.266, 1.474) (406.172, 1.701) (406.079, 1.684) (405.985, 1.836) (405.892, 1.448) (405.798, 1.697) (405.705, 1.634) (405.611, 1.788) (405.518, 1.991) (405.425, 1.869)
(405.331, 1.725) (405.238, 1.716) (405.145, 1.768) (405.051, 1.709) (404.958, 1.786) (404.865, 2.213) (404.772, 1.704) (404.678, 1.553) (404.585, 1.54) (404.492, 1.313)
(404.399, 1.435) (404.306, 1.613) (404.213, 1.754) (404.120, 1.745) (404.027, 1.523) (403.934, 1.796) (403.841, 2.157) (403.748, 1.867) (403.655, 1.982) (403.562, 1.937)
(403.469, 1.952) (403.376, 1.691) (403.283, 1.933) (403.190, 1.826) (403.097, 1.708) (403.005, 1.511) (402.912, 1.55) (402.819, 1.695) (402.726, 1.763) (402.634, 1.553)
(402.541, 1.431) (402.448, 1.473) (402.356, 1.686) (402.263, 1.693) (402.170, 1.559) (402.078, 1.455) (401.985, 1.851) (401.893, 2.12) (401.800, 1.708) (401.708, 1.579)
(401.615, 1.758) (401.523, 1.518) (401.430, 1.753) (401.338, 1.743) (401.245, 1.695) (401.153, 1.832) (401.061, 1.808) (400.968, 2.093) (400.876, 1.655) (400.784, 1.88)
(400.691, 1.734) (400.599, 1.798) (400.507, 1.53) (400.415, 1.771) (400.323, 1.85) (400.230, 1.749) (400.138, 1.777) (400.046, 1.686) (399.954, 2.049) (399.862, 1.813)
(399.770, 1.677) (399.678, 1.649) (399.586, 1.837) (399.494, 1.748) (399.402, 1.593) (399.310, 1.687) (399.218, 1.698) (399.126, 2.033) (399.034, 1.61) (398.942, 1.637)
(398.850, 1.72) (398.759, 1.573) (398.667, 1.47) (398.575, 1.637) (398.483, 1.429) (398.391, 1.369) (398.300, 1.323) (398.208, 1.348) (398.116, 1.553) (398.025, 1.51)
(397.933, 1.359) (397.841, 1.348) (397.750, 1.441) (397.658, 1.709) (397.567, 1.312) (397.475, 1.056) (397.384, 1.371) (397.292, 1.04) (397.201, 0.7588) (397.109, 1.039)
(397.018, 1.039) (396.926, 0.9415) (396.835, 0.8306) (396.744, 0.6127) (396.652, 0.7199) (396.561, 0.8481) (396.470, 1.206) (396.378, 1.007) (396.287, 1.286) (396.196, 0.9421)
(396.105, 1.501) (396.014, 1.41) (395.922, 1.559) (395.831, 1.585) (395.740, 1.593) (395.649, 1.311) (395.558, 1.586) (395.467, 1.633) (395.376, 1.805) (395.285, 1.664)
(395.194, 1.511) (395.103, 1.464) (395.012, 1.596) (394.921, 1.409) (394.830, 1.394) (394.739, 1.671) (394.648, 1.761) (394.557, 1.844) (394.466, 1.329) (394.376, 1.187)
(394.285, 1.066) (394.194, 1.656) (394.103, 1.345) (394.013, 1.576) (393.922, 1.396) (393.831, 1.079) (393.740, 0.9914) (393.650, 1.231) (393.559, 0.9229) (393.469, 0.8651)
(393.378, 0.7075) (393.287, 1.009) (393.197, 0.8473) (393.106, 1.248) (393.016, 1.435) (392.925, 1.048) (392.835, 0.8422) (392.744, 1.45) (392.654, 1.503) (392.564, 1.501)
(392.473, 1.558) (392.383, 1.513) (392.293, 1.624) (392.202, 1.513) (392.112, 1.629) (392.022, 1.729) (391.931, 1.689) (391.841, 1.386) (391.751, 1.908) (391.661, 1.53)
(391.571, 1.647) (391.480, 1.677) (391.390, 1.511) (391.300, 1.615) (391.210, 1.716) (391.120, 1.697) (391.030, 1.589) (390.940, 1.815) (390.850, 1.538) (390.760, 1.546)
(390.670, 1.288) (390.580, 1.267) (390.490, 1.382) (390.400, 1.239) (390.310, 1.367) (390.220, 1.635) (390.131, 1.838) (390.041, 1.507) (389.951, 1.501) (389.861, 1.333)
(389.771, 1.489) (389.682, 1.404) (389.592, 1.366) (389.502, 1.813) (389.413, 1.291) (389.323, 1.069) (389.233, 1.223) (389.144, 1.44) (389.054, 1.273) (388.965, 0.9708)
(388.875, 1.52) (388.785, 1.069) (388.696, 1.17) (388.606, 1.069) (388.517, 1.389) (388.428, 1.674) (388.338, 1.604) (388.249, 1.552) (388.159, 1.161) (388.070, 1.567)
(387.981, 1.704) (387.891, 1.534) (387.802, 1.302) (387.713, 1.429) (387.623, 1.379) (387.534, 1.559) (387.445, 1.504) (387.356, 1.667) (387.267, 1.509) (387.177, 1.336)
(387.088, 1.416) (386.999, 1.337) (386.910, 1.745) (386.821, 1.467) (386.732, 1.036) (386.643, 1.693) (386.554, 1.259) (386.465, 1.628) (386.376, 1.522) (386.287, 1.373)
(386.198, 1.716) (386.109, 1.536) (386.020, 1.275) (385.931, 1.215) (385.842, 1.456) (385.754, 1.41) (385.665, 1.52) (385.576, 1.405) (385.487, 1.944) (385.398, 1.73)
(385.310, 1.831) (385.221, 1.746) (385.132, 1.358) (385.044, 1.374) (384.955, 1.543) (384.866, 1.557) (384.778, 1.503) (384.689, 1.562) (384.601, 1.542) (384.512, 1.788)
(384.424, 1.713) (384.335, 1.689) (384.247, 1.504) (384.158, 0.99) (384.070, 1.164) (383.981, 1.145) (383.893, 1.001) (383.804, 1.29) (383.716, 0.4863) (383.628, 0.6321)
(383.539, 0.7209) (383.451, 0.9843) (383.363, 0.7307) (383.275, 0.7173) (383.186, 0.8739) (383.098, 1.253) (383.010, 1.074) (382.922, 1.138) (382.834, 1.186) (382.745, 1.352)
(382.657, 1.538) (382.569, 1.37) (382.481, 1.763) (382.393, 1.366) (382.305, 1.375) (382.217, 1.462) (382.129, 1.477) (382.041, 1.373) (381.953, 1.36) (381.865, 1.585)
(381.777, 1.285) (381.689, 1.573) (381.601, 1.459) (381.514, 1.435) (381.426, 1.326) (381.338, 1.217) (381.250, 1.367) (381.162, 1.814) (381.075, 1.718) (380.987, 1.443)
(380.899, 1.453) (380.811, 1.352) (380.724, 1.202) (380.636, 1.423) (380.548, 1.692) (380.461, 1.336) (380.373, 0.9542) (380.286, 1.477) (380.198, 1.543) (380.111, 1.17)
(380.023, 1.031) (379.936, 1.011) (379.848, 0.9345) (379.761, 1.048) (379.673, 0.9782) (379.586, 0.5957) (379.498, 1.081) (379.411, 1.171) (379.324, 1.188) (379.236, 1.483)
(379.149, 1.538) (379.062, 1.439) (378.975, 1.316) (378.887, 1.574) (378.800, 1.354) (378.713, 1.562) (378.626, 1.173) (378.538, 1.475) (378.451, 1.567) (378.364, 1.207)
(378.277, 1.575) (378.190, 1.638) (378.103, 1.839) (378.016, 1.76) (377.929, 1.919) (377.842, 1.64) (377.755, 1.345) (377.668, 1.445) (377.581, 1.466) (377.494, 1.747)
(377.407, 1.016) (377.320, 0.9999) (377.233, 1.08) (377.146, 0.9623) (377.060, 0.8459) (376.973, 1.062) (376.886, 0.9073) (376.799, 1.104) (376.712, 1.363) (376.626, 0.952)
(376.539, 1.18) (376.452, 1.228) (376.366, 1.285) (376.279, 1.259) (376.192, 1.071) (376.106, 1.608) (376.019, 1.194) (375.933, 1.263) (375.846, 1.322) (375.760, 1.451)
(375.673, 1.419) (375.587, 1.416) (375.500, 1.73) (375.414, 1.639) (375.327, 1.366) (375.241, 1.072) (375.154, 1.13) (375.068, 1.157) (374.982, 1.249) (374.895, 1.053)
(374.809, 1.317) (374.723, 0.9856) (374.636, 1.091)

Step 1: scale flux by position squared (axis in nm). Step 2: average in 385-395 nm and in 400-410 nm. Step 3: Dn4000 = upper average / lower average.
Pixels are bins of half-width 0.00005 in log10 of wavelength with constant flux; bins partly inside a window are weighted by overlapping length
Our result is 1.28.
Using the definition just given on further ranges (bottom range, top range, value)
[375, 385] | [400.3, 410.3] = 1.47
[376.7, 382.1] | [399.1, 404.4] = 1.46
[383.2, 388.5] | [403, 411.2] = 1.31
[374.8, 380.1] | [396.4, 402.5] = 1.33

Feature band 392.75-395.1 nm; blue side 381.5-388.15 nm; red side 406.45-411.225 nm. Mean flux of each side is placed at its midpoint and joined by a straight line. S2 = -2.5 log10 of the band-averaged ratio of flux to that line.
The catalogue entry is 0.16 mag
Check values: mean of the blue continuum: 1.39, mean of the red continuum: 1.6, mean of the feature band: 1.27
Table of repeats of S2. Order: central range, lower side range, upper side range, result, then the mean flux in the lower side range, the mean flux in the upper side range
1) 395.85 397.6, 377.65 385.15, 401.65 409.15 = 0.408 mag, 1.33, 1.72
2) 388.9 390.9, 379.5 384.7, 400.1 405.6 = 0.033 mag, 1.27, 1.74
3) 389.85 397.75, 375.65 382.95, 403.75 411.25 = 0.092 mag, 1.34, 1.64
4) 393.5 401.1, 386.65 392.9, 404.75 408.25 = 0.092 mag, 1.47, 1.73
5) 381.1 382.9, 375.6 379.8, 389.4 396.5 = -0.071 mag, 1.31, 1.43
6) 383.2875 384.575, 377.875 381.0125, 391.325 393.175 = 0.234 mag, 1.35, 1.49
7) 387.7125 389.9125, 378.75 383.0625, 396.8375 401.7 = 0.047 mag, 1.34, 1.57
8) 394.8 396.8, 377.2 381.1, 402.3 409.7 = 0.167 mag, 1.35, 1.7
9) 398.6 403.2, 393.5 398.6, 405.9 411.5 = -0.194 mag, 1.32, 1.61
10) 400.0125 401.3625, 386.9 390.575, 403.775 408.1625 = -0.100 mag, 1.42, 1.71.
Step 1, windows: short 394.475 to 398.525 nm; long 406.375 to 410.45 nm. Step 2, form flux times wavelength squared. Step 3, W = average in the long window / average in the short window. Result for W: 1.29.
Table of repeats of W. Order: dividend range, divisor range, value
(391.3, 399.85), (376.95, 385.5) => 1.12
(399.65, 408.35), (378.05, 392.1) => 1.36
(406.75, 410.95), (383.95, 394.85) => 1.23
